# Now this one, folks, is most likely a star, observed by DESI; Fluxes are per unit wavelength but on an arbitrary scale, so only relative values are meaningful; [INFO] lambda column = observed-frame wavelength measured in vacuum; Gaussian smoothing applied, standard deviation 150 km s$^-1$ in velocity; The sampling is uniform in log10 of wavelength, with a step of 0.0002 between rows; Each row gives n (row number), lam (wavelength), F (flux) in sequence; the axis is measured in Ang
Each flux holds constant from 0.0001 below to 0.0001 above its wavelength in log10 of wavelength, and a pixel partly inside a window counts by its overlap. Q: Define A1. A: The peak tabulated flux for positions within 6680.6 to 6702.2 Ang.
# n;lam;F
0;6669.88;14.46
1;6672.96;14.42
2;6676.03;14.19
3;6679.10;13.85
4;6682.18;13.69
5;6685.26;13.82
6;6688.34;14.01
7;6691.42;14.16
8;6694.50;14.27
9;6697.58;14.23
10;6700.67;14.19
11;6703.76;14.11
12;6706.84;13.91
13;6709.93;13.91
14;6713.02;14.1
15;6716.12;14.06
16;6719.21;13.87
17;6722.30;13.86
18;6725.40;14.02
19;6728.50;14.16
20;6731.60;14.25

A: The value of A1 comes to 14.27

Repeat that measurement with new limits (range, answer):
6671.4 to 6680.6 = 14.42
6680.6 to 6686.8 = 13.82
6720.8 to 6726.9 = 14.02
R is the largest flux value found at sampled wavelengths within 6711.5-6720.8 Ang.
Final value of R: 14.1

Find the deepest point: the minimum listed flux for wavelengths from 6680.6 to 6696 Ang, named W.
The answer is 13.69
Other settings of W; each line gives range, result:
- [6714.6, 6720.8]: 13.87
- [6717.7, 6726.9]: 13.86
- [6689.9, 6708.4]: 13.91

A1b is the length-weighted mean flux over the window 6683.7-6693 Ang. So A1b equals 14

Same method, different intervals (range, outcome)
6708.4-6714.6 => 14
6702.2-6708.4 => 14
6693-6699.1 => 14.3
